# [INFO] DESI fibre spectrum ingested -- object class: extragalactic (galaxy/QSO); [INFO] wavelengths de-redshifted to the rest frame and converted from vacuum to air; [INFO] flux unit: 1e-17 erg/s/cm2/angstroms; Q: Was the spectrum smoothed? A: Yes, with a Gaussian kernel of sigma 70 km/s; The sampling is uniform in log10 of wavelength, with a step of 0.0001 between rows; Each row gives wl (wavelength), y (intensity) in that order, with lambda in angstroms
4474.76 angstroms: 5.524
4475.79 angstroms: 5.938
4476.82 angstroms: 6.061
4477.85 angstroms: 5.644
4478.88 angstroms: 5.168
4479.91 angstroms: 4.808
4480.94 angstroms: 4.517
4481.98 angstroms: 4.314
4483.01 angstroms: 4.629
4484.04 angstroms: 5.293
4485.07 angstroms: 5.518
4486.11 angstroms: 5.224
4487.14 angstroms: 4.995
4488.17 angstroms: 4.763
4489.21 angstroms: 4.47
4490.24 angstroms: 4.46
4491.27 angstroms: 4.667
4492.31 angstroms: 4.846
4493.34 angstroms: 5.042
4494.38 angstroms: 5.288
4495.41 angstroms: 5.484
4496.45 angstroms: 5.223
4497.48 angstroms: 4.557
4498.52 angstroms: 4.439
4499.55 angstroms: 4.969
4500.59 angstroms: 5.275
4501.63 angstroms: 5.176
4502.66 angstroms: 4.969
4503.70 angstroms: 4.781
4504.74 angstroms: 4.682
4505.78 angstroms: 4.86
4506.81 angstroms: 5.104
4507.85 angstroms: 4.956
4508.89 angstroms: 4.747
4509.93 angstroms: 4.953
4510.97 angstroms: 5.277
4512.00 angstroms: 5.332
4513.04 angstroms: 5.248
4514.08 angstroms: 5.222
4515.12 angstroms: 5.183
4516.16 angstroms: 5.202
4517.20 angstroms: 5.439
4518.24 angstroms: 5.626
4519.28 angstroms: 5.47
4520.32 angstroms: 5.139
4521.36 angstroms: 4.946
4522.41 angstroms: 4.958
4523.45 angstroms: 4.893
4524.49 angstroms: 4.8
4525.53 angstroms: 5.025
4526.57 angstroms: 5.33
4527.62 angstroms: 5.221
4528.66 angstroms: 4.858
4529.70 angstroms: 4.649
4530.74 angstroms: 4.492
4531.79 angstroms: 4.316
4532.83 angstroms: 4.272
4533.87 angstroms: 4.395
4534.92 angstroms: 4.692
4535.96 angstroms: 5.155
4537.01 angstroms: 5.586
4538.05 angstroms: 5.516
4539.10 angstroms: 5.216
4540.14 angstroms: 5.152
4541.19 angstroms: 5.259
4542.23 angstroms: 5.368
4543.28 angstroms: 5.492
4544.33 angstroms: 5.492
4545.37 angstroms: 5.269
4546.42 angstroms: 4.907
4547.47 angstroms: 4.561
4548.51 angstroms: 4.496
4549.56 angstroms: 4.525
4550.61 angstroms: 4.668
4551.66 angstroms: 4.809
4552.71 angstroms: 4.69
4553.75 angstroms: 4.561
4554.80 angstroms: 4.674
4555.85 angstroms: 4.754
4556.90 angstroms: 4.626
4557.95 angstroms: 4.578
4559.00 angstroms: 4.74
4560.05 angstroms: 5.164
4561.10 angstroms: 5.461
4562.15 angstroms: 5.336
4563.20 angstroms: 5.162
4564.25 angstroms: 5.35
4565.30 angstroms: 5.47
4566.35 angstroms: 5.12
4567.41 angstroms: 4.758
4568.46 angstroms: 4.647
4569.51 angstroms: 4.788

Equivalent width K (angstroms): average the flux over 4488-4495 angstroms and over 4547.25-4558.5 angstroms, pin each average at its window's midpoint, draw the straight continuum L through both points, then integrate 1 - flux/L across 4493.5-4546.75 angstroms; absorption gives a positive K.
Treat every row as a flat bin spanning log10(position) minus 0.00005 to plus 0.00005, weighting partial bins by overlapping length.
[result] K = -3.75 angstroms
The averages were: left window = 4.8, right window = 4.63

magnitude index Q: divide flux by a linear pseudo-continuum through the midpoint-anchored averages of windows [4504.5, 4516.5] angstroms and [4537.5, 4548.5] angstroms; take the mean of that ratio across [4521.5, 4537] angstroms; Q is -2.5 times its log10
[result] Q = 0.071 mag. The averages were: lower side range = 5.07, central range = 4.82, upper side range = 5.19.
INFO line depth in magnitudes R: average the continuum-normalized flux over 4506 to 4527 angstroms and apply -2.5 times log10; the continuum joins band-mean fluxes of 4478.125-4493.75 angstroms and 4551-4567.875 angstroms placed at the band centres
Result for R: -0.05 mag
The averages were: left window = 4.86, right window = 4.95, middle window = 5.14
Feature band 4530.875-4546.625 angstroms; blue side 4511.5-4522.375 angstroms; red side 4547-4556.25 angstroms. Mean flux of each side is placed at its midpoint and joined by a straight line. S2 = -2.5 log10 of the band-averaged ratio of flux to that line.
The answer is -0.04 mag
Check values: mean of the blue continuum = 5.26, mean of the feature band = 5.06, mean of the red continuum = 4.64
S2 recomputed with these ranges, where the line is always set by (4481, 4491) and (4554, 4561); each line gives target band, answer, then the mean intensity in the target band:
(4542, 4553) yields -0.03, 4.92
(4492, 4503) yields -0.05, 5.03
